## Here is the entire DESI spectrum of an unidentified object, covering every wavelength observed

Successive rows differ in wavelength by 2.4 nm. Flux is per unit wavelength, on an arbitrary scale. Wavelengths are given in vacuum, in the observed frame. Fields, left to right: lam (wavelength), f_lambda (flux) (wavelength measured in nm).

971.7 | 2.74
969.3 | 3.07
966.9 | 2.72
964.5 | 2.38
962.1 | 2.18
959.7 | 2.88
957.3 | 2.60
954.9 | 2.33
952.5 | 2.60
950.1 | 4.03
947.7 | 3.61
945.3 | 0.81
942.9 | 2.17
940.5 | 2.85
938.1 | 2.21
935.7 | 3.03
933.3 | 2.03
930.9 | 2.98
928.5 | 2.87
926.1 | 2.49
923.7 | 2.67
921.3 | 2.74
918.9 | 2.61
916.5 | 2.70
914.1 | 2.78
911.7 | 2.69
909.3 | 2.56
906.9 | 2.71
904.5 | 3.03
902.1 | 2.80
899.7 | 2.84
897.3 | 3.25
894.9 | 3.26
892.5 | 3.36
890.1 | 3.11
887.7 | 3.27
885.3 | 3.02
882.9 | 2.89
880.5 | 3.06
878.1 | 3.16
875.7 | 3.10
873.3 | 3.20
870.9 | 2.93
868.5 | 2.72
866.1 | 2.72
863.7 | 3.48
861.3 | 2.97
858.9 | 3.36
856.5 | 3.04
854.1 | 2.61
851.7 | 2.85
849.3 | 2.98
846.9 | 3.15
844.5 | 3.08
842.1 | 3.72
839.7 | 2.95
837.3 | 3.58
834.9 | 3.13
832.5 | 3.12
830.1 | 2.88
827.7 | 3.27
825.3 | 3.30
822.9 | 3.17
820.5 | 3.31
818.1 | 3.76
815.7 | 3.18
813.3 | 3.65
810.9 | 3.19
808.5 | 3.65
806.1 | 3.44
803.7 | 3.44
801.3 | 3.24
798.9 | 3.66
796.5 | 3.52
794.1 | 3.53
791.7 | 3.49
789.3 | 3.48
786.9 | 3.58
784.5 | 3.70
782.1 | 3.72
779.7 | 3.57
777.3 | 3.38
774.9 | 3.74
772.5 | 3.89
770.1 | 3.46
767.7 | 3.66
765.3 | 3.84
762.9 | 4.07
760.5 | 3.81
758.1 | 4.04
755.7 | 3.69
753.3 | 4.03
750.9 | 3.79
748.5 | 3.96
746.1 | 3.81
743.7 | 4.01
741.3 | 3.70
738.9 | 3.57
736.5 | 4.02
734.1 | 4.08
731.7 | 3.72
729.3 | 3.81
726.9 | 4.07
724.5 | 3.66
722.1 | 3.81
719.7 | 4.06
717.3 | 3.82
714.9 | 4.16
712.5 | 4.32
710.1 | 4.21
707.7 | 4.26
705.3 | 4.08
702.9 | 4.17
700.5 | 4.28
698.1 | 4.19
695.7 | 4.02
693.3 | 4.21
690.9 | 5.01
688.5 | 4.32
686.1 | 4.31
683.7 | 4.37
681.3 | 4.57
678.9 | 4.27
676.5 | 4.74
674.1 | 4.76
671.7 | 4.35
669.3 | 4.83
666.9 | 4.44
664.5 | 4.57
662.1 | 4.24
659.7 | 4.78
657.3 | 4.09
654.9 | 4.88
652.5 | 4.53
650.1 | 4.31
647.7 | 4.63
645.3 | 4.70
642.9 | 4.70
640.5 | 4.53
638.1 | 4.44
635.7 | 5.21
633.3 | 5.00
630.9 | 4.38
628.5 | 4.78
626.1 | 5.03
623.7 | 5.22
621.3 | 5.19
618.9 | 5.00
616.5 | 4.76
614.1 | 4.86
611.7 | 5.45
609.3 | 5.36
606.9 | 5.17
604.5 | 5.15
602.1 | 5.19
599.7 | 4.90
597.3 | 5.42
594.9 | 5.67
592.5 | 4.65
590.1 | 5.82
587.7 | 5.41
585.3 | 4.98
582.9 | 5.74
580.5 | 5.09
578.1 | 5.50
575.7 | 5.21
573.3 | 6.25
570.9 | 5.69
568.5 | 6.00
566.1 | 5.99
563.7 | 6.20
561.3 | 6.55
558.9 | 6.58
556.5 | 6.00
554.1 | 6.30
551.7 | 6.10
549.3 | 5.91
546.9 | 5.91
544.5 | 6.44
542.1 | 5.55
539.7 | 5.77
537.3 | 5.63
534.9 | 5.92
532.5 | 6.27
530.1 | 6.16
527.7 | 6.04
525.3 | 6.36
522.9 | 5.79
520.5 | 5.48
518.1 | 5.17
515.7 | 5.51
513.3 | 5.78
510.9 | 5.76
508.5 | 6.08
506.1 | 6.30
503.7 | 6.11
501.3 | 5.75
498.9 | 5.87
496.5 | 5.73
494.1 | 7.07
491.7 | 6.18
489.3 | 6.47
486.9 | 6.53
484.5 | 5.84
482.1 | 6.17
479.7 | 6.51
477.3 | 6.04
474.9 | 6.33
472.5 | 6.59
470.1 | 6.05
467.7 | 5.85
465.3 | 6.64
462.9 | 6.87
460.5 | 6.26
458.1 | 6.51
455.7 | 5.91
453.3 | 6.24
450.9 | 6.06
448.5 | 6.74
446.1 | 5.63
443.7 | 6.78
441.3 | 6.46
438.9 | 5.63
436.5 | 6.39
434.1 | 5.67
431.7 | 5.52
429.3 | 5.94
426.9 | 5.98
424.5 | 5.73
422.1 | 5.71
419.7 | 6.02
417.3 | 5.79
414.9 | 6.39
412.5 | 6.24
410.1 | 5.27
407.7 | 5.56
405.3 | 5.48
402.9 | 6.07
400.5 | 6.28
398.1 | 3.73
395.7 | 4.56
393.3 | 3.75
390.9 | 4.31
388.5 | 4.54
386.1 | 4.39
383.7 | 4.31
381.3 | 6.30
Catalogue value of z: 0.00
